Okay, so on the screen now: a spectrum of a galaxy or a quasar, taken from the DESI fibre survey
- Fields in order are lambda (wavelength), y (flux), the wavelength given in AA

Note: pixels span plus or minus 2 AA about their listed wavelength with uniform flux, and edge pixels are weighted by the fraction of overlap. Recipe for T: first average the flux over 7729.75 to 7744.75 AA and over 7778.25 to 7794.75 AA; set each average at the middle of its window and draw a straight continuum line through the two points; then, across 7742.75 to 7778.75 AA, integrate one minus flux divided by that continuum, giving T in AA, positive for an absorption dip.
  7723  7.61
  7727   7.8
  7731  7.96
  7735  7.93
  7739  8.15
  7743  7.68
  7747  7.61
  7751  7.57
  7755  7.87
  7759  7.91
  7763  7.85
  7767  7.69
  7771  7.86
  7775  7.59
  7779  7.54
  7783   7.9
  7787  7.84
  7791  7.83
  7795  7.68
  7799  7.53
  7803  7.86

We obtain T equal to 0.6 AA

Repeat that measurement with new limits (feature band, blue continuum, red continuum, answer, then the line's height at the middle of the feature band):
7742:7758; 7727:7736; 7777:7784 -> 0.27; 7.83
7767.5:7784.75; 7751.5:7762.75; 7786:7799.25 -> 0.15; 7.78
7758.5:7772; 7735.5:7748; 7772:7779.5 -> -0.24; 7.68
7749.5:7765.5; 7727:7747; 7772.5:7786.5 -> -0.02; 7.8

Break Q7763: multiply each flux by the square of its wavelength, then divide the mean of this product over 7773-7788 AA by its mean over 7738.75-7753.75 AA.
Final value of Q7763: 1.01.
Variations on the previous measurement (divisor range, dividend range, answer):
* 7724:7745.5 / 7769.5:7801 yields 0.99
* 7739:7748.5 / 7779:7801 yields 1.01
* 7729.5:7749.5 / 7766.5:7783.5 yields 0.99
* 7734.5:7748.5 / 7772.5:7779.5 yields 0.98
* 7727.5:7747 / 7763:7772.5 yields 0.99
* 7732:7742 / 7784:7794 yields 0.99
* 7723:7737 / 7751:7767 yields 1.00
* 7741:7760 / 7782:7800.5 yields 1.02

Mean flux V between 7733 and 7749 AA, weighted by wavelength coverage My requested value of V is 7.84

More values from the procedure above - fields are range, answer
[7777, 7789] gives 7.76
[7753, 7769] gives 7.83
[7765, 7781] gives 7.67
